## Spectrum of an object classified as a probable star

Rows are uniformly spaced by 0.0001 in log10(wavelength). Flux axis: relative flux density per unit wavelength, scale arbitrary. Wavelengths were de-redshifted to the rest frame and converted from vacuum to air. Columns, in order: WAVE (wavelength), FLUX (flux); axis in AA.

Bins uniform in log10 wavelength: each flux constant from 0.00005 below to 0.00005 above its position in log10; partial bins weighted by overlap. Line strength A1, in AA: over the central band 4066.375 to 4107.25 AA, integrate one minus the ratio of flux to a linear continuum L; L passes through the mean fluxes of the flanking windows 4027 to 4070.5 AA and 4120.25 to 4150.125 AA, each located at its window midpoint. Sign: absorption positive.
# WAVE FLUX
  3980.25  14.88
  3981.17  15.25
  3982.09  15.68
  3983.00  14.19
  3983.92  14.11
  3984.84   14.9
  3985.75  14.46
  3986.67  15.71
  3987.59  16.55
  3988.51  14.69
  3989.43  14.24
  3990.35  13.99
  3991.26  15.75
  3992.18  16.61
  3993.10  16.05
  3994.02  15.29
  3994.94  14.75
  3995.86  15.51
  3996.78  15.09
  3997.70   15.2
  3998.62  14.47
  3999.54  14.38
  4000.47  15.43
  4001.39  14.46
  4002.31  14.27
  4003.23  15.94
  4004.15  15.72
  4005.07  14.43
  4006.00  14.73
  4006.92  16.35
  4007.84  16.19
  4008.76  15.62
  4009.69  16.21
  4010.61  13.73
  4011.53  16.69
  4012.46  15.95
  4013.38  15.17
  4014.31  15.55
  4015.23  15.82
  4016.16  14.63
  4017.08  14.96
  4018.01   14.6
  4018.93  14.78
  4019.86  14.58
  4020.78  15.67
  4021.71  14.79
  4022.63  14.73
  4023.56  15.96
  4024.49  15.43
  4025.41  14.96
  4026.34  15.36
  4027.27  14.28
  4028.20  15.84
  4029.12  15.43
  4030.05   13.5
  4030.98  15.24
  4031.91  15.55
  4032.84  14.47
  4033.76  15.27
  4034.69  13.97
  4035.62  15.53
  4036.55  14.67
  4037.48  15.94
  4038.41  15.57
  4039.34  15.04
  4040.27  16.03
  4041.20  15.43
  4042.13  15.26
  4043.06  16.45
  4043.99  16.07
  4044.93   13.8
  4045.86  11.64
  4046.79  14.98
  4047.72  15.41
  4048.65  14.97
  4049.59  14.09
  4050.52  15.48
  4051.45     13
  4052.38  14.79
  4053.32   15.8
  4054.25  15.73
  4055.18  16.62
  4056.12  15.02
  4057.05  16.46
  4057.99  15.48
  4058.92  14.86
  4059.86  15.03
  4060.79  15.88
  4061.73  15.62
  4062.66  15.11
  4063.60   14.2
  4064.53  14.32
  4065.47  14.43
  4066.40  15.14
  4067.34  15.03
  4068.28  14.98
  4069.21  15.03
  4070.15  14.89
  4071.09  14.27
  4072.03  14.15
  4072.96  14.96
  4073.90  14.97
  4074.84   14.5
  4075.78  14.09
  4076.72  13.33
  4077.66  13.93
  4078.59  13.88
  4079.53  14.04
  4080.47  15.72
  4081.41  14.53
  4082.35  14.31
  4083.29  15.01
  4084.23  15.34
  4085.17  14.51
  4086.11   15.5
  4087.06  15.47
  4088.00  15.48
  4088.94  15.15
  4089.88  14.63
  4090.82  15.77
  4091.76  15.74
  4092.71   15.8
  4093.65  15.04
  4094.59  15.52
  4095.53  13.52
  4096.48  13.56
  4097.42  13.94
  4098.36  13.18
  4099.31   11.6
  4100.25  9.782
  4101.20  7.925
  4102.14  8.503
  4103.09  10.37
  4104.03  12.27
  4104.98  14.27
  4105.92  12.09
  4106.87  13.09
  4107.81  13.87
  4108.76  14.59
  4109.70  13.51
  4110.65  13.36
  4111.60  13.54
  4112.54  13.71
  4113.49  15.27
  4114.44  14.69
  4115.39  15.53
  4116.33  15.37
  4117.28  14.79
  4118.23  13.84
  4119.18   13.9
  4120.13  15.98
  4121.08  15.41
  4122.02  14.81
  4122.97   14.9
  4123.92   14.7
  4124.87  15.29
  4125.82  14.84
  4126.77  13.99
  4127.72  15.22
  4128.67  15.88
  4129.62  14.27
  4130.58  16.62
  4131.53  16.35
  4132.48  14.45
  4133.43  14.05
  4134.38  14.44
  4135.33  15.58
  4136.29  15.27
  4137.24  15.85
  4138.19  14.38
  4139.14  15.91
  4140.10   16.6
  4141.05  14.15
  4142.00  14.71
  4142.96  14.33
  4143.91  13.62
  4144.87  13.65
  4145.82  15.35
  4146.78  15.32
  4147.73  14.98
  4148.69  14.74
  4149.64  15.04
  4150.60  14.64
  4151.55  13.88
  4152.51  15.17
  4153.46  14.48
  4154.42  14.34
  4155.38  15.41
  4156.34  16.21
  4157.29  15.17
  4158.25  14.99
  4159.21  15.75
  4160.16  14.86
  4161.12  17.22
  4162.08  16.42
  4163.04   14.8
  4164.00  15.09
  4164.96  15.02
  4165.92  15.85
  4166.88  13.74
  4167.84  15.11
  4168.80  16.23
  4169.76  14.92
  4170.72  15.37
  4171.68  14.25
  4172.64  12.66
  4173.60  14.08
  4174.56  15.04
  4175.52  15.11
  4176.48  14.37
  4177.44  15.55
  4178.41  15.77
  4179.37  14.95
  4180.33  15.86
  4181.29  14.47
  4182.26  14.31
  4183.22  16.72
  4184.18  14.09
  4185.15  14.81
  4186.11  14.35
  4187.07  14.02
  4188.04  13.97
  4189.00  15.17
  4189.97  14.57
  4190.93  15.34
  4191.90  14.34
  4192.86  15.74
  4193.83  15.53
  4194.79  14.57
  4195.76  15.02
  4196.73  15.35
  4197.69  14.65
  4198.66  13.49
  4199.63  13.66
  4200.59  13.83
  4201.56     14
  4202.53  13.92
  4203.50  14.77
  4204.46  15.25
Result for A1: 2.92 AA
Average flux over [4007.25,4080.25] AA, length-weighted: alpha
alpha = 15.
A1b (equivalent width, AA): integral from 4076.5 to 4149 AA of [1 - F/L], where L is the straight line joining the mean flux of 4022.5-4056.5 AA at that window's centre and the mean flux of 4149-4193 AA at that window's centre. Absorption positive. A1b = 3.23 AA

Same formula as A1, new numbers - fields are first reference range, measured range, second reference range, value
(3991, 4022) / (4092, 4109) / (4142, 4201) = 2.6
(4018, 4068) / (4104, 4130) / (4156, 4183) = 1.2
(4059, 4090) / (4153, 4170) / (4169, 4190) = -0.6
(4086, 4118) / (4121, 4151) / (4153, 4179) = -1.1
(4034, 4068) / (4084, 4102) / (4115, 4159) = 1.3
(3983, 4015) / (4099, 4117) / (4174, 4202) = 2.6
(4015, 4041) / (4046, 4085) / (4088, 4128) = -0.8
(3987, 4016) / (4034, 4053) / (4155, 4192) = 0.4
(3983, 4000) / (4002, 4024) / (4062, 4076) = -0.5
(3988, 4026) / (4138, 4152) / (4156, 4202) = 0.2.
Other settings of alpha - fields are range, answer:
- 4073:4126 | 14.1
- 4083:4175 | 14.5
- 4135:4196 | 15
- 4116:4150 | 15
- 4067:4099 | 14.7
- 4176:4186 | 15.1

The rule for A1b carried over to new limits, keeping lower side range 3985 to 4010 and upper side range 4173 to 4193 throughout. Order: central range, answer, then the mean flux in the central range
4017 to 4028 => 0.1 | 15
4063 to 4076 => 0.4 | 14.7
